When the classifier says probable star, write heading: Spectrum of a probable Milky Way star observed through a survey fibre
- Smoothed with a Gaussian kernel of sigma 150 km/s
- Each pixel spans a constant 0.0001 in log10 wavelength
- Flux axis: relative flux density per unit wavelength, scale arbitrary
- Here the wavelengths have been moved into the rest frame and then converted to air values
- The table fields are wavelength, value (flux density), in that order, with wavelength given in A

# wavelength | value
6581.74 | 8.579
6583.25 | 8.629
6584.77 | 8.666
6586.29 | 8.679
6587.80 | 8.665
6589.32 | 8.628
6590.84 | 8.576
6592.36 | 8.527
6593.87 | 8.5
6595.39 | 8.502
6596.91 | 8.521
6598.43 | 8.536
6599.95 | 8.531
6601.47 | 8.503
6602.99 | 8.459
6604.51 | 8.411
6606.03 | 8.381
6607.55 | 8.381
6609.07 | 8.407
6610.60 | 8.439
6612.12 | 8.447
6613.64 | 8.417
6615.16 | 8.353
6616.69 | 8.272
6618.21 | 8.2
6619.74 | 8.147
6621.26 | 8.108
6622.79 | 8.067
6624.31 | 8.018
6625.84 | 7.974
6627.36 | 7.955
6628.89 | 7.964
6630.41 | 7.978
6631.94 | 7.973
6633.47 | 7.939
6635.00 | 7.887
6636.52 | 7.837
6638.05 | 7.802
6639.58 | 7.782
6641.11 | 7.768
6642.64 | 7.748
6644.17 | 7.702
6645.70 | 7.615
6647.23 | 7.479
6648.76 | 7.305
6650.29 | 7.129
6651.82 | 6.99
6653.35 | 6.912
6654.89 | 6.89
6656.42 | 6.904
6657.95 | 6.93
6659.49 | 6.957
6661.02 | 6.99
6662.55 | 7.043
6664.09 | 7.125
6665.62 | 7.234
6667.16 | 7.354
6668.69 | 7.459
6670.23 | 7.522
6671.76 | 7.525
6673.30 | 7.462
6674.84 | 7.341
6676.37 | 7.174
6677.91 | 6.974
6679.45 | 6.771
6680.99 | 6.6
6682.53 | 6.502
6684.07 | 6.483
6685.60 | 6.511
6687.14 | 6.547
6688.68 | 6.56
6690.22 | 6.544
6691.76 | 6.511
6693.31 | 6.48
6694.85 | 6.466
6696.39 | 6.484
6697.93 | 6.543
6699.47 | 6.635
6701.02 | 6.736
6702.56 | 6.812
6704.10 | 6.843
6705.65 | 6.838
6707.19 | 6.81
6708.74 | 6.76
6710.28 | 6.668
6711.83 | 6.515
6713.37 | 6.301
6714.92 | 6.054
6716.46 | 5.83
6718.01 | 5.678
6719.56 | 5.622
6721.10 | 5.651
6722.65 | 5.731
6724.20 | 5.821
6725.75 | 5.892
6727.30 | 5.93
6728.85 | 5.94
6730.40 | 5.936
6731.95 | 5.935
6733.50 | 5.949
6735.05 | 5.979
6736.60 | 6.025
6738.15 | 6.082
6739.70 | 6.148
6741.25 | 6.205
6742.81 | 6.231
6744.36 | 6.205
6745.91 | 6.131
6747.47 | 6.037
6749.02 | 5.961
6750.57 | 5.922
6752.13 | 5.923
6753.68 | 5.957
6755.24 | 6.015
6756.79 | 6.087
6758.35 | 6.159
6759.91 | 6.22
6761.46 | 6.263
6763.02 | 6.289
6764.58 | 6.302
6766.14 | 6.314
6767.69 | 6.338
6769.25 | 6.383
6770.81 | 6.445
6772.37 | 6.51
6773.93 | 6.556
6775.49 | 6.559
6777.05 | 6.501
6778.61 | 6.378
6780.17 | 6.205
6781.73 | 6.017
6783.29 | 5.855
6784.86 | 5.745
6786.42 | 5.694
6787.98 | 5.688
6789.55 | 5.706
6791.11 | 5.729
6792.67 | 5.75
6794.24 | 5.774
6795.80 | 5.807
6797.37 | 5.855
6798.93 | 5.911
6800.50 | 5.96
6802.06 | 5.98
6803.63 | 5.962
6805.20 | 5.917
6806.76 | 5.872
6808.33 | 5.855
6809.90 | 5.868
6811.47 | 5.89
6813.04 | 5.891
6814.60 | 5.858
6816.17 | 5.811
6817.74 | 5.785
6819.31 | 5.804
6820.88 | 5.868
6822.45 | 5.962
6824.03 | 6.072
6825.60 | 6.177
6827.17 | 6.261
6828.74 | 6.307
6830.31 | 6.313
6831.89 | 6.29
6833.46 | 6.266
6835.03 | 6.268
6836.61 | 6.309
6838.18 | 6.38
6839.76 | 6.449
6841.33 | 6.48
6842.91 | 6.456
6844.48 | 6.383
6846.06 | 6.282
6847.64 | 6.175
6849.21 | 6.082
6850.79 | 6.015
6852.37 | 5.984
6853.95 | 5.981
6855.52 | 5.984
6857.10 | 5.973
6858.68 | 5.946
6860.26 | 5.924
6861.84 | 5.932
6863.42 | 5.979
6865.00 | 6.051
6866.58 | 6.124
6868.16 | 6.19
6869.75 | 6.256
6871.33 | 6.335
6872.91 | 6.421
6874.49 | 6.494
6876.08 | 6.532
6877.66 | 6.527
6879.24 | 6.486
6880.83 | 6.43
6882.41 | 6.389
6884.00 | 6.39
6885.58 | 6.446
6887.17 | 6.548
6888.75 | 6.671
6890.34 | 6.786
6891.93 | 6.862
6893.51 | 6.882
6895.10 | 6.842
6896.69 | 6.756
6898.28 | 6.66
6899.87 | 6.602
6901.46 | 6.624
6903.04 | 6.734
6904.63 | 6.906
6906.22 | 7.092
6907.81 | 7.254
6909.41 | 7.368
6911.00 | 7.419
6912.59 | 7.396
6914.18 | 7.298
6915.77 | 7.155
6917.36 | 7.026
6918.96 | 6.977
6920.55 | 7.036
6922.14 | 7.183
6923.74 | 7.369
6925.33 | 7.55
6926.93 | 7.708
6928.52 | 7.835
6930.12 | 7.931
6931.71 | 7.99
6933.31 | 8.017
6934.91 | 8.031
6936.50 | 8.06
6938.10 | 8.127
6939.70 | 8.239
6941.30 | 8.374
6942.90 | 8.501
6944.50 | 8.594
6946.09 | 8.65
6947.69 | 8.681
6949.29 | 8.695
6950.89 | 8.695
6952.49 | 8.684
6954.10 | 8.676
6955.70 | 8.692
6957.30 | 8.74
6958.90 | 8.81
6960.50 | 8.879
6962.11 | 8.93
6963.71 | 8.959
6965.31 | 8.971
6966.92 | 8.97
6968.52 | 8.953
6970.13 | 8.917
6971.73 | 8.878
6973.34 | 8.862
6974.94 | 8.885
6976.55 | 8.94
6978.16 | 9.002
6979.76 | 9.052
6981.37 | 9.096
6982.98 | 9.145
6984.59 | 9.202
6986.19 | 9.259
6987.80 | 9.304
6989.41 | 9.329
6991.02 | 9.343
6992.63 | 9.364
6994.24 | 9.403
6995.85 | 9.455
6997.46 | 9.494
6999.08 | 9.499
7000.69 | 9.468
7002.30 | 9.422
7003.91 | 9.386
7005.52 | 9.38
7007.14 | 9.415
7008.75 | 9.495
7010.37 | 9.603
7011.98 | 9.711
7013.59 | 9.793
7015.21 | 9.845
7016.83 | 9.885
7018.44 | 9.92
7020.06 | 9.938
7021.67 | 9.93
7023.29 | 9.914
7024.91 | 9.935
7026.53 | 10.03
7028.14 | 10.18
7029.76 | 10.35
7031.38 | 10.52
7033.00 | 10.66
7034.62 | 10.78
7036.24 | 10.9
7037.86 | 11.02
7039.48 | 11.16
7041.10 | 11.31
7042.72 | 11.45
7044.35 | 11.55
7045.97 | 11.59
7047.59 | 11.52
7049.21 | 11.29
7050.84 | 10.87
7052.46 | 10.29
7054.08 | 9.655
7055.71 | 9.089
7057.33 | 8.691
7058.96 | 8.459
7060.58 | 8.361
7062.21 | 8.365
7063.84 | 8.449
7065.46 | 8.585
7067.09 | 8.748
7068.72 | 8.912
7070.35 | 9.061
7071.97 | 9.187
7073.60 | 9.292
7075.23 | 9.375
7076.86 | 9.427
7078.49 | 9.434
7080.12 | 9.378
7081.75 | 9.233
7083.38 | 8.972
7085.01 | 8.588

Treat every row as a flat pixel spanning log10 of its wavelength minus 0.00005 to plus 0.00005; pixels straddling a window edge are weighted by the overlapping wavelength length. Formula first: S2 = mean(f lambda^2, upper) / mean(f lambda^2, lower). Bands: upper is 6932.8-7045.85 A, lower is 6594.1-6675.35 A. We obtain 1.34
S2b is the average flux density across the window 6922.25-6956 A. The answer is 8.21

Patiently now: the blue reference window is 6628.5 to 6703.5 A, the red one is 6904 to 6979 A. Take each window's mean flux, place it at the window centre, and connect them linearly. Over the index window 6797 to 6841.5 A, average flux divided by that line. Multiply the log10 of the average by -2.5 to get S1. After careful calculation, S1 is 0.26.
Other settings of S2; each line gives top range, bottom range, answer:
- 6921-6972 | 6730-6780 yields 1.44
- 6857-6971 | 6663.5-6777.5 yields 1.22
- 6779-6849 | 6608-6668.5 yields 0.83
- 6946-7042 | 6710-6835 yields 1.68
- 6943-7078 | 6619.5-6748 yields 1.53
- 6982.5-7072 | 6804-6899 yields 1.65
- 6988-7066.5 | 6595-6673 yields 1.42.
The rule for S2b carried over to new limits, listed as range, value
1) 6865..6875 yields 6.28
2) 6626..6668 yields 7.46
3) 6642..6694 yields 7.04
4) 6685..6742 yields 6.27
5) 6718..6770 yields 6.04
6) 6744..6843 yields 6.08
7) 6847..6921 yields 6.55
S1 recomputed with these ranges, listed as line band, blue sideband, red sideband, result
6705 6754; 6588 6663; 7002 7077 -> 0.354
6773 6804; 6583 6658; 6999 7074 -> 0.418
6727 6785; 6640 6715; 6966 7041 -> 0.228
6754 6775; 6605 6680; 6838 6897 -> 0.106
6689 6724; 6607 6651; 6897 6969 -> 0.240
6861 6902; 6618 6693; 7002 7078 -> 0.339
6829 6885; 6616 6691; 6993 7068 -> 0.367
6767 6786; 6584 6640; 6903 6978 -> 0.292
